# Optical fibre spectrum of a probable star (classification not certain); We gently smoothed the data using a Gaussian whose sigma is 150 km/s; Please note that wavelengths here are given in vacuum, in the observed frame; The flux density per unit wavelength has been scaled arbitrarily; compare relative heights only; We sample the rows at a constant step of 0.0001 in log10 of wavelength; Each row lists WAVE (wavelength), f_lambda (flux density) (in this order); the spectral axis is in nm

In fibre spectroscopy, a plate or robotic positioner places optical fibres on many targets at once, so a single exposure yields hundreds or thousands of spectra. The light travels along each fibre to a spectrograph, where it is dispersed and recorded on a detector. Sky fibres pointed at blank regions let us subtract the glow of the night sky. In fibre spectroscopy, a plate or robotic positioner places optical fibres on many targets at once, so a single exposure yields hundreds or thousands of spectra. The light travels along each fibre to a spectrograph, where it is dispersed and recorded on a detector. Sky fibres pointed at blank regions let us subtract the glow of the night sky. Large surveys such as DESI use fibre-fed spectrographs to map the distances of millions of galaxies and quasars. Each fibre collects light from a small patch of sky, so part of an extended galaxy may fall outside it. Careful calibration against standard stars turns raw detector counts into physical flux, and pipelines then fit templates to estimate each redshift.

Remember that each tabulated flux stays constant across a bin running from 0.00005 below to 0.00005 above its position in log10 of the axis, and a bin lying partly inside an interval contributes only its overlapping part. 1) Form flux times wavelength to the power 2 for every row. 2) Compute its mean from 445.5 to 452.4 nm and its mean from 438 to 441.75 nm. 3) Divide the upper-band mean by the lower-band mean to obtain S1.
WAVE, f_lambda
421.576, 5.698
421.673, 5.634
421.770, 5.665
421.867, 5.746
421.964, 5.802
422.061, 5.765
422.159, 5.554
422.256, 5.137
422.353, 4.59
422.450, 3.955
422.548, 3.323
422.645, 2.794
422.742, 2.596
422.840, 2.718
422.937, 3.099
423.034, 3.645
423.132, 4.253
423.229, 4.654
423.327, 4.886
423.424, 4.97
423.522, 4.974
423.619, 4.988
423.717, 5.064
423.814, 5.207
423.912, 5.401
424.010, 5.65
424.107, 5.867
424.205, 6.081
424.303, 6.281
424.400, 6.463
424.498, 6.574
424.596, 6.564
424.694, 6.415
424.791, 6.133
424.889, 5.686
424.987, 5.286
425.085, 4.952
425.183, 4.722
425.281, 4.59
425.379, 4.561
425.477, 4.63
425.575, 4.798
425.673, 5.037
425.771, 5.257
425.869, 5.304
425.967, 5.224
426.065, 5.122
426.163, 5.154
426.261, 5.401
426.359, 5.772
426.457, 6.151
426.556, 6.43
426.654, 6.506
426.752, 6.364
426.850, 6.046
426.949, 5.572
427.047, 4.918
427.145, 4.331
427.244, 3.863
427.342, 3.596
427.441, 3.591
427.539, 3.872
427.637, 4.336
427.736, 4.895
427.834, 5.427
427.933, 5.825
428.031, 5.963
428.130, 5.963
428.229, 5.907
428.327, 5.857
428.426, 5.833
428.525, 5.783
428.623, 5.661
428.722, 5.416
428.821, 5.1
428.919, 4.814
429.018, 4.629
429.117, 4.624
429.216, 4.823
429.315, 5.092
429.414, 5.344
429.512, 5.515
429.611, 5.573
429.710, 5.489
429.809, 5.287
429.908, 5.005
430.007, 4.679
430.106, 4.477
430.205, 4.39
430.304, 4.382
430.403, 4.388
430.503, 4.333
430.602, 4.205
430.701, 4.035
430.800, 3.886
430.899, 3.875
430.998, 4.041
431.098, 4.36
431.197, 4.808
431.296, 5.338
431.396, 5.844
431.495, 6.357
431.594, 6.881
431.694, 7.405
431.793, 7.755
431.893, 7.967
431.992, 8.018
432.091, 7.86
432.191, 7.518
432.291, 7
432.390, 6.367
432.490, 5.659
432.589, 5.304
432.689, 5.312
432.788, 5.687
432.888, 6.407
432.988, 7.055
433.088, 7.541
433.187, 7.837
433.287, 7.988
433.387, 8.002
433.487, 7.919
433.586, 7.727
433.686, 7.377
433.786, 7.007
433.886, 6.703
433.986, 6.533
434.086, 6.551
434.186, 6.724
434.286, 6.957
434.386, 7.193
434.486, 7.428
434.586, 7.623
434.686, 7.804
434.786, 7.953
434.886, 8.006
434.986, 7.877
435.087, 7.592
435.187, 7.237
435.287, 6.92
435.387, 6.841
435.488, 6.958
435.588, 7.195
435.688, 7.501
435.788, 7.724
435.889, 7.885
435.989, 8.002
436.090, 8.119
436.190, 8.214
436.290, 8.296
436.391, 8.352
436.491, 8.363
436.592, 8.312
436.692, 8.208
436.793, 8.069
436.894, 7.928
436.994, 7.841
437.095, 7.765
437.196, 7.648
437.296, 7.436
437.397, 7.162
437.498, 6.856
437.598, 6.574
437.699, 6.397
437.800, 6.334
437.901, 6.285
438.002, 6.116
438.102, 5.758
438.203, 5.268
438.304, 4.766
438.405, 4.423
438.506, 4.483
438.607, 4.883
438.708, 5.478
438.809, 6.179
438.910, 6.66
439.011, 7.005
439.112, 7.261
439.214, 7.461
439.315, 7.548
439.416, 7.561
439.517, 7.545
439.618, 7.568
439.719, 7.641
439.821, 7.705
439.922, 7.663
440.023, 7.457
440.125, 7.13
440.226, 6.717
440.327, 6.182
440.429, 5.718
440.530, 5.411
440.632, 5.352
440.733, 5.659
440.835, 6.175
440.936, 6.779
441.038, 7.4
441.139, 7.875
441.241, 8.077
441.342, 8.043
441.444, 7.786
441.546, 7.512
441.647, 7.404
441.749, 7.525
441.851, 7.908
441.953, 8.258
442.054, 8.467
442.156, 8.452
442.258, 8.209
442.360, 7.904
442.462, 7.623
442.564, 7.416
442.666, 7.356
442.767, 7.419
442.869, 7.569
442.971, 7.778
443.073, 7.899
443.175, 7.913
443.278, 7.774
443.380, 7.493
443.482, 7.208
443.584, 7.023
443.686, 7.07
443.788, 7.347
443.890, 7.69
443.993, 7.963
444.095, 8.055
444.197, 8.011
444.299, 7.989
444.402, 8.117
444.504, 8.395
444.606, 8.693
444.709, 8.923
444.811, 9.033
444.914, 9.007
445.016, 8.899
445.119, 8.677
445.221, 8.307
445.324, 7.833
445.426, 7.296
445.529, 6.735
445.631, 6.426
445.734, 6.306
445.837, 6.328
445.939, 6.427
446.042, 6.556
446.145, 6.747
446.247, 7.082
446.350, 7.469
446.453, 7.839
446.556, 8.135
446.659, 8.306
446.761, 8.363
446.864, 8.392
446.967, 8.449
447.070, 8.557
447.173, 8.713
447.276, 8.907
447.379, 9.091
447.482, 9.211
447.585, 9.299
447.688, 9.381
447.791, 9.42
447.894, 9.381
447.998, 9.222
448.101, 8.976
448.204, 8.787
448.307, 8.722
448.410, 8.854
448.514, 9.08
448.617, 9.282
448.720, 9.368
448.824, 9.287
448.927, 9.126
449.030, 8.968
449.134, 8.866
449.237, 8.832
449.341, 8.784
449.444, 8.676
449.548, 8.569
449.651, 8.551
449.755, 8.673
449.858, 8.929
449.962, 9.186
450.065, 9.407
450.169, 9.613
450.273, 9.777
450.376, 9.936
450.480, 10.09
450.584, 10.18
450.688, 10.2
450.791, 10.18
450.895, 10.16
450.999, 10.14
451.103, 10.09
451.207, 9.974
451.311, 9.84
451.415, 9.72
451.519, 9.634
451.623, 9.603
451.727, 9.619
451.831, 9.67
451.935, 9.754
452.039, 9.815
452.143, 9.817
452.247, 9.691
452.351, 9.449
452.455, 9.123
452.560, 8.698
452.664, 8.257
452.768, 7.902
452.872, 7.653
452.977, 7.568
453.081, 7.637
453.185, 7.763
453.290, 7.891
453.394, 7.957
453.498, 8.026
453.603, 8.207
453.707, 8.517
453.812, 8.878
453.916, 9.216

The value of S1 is 1.40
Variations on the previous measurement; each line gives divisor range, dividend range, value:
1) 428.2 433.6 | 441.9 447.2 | 1.44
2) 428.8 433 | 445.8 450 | 1.68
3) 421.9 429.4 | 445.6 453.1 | 1.94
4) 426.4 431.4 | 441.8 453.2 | 1.86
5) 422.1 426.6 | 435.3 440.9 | 1.46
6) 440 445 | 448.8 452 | 1.30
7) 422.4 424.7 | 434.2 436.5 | 1.67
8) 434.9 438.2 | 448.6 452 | 1.36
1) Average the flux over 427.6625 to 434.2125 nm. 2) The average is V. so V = 5.86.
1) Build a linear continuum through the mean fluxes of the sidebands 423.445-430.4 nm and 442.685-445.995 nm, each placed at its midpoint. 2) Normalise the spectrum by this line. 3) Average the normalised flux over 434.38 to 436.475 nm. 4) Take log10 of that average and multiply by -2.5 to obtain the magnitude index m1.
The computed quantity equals -0.18 mag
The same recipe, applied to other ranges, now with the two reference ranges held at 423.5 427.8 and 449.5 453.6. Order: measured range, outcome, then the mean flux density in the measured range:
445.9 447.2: 0.09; 7.77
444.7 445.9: 0.07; 7.76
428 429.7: 0.07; 5.4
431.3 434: -0.10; 6.98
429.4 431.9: 0.17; 5.17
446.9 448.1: -0.06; 9.04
